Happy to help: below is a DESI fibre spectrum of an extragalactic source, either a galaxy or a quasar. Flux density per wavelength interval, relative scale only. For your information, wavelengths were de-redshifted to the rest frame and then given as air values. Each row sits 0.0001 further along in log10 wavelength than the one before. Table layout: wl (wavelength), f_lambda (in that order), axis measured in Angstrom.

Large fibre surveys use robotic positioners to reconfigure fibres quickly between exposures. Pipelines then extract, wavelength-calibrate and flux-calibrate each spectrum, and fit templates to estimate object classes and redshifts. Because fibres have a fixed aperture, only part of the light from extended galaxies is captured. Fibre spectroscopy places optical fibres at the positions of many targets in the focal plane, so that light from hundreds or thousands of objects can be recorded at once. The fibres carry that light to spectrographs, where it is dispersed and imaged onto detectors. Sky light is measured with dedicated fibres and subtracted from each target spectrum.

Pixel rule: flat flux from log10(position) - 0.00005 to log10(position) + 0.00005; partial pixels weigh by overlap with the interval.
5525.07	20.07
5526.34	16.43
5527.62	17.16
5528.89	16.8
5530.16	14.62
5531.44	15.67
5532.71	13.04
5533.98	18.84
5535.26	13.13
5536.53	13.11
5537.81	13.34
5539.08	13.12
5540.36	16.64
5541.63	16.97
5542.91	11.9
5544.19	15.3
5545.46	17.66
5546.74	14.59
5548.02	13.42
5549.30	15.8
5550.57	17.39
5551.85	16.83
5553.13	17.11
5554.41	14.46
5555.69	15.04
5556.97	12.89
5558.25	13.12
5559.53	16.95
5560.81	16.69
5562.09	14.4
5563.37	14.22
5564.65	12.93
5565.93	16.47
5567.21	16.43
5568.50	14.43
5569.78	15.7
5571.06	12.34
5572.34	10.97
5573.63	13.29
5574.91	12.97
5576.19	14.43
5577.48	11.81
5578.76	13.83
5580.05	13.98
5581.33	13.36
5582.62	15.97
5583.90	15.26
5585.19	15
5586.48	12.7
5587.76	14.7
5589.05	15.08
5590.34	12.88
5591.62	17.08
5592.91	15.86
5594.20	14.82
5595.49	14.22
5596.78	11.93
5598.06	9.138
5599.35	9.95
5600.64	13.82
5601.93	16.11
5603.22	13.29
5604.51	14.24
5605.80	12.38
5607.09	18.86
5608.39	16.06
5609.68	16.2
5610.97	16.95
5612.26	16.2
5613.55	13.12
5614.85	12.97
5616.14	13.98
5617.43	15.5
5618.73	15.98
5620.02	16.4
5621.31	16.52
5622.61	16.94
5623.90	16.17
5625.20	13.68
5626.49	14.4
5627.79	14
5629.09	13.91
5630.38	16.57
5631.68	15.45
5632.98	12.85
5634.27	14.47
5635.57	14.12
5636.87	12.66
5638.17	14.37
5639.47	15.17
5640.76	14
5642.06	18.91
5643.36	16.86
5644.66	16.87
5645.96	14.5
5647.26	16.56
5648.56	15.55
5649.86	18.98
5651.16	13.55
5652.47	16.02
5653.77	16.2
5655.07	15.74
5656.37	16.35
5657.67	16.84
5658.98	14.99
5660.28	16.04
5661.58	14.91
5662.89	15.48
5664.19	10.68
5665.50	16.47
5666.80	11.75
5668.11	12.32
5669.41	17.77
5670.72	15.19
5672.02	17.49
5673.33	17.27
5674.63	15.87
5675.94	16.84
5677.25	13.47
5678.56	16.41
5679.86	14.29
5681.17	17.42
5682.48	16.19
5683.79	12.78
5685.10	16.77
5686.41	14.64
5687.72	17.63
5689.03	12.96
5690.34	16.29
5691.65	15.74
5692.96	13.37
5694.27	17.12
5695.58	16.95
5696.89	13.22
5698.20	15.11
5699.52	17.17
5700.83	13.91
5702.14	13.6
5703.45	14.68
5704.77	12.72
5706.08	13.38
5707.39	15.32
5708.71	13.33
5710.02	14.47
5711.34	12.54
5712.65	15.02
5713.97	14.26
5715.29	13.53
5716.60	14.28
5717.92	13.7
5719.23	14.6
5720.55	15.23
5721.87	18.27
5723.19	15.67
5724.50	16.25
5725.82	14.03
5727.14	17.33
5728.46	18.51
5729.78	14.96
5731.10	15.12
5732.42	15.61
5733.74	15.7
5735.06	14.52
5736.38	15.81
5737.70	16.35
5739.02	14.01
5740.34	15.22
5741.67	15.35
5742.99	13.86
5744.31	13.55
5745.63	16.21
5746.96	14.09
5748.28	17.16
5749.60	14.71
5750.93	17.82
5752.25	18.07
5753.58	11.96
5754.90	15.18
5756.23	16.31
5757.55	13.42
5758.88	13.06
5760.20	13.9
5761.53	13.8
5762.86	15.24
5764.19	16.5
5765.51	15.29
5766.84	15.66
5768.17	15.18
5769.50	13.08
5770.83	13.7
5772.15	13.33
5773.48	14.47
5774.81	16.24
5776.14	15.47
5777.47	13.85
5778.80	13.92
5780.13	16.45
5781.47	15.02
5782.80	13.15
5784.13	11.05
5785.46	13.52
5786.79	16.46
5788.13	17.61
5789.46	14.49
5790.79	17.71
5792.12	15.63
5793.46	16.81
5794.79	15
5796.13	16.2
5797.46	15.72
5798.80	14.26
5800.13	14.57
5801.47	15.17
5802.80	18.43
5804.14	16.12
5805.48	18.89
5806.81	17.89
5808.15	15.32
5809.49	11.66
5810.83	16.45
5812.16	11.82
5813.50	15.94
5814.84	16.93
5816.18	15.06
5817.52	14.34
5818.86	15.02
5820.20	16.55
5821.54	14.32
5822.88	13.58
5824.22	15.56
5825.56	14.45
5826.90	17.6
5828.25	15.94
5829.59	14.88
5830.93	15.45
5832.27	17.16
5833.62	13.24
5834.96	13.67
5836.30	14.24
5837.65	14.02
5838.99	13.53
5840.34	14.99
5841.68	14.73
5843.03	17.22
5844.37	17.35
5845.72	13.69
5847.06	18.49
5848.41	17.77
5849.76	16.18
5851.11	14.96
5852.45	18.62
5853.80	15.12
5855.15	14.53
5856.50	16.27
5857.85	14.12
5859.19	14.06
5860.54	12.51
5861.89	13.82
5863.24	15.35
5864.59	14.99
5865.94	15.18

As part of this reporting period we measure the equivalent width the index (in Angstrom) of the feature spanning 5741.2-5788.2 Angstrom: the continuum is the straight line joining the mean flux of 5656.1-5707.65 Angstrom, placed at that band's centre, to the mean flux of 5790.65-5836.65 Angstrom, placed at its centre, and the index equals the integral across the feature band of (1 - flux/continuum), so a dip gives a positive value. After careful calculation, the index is 1.7 Angstrom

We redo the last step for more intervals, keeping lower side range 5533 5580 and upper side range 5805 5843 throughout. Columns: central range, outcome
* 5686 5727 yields 0.2 Angstrom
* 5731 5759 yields -0.4 Angstrom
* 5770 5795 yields 0.2 Angstrom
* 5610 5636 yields -0.4 Angstrom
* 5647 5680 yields -1.5 Angstrom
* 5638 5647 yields -0.7 Angstrom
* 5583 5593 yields -0.1 Angstrom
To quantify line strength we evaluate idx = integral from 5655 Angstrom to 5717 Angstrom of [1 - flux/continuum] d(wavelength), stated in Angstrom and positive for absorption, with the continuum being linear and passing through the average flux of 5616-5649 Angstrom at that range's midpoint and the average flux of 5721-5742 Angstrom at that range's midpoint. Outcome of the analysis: 2.1 Angstrom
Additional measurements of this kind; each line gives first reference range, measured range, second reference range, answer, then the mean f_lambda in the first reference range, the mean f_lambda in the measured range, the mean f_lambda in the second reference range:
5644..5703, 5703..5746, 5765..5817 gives 1.1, 15.4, 14.9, 15.2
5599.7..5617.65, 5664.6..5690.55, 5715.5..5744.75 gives -0.5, 14.9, 15.4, 15.3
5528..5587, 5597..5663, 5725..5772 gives -1.0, 14.7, 15.1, 15.1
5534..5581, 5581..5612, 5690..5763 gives 0.5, 14.6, 14.4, 15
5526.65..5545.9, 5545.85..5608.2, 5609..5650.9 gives 3.5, 15.1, 14.4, 15.3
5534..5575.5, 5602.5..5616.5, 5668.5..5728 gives 0.0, 14.7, 15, 15.2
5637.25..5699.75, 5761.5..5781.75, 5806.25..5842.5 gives 0.4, 15.5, 14.8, 15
